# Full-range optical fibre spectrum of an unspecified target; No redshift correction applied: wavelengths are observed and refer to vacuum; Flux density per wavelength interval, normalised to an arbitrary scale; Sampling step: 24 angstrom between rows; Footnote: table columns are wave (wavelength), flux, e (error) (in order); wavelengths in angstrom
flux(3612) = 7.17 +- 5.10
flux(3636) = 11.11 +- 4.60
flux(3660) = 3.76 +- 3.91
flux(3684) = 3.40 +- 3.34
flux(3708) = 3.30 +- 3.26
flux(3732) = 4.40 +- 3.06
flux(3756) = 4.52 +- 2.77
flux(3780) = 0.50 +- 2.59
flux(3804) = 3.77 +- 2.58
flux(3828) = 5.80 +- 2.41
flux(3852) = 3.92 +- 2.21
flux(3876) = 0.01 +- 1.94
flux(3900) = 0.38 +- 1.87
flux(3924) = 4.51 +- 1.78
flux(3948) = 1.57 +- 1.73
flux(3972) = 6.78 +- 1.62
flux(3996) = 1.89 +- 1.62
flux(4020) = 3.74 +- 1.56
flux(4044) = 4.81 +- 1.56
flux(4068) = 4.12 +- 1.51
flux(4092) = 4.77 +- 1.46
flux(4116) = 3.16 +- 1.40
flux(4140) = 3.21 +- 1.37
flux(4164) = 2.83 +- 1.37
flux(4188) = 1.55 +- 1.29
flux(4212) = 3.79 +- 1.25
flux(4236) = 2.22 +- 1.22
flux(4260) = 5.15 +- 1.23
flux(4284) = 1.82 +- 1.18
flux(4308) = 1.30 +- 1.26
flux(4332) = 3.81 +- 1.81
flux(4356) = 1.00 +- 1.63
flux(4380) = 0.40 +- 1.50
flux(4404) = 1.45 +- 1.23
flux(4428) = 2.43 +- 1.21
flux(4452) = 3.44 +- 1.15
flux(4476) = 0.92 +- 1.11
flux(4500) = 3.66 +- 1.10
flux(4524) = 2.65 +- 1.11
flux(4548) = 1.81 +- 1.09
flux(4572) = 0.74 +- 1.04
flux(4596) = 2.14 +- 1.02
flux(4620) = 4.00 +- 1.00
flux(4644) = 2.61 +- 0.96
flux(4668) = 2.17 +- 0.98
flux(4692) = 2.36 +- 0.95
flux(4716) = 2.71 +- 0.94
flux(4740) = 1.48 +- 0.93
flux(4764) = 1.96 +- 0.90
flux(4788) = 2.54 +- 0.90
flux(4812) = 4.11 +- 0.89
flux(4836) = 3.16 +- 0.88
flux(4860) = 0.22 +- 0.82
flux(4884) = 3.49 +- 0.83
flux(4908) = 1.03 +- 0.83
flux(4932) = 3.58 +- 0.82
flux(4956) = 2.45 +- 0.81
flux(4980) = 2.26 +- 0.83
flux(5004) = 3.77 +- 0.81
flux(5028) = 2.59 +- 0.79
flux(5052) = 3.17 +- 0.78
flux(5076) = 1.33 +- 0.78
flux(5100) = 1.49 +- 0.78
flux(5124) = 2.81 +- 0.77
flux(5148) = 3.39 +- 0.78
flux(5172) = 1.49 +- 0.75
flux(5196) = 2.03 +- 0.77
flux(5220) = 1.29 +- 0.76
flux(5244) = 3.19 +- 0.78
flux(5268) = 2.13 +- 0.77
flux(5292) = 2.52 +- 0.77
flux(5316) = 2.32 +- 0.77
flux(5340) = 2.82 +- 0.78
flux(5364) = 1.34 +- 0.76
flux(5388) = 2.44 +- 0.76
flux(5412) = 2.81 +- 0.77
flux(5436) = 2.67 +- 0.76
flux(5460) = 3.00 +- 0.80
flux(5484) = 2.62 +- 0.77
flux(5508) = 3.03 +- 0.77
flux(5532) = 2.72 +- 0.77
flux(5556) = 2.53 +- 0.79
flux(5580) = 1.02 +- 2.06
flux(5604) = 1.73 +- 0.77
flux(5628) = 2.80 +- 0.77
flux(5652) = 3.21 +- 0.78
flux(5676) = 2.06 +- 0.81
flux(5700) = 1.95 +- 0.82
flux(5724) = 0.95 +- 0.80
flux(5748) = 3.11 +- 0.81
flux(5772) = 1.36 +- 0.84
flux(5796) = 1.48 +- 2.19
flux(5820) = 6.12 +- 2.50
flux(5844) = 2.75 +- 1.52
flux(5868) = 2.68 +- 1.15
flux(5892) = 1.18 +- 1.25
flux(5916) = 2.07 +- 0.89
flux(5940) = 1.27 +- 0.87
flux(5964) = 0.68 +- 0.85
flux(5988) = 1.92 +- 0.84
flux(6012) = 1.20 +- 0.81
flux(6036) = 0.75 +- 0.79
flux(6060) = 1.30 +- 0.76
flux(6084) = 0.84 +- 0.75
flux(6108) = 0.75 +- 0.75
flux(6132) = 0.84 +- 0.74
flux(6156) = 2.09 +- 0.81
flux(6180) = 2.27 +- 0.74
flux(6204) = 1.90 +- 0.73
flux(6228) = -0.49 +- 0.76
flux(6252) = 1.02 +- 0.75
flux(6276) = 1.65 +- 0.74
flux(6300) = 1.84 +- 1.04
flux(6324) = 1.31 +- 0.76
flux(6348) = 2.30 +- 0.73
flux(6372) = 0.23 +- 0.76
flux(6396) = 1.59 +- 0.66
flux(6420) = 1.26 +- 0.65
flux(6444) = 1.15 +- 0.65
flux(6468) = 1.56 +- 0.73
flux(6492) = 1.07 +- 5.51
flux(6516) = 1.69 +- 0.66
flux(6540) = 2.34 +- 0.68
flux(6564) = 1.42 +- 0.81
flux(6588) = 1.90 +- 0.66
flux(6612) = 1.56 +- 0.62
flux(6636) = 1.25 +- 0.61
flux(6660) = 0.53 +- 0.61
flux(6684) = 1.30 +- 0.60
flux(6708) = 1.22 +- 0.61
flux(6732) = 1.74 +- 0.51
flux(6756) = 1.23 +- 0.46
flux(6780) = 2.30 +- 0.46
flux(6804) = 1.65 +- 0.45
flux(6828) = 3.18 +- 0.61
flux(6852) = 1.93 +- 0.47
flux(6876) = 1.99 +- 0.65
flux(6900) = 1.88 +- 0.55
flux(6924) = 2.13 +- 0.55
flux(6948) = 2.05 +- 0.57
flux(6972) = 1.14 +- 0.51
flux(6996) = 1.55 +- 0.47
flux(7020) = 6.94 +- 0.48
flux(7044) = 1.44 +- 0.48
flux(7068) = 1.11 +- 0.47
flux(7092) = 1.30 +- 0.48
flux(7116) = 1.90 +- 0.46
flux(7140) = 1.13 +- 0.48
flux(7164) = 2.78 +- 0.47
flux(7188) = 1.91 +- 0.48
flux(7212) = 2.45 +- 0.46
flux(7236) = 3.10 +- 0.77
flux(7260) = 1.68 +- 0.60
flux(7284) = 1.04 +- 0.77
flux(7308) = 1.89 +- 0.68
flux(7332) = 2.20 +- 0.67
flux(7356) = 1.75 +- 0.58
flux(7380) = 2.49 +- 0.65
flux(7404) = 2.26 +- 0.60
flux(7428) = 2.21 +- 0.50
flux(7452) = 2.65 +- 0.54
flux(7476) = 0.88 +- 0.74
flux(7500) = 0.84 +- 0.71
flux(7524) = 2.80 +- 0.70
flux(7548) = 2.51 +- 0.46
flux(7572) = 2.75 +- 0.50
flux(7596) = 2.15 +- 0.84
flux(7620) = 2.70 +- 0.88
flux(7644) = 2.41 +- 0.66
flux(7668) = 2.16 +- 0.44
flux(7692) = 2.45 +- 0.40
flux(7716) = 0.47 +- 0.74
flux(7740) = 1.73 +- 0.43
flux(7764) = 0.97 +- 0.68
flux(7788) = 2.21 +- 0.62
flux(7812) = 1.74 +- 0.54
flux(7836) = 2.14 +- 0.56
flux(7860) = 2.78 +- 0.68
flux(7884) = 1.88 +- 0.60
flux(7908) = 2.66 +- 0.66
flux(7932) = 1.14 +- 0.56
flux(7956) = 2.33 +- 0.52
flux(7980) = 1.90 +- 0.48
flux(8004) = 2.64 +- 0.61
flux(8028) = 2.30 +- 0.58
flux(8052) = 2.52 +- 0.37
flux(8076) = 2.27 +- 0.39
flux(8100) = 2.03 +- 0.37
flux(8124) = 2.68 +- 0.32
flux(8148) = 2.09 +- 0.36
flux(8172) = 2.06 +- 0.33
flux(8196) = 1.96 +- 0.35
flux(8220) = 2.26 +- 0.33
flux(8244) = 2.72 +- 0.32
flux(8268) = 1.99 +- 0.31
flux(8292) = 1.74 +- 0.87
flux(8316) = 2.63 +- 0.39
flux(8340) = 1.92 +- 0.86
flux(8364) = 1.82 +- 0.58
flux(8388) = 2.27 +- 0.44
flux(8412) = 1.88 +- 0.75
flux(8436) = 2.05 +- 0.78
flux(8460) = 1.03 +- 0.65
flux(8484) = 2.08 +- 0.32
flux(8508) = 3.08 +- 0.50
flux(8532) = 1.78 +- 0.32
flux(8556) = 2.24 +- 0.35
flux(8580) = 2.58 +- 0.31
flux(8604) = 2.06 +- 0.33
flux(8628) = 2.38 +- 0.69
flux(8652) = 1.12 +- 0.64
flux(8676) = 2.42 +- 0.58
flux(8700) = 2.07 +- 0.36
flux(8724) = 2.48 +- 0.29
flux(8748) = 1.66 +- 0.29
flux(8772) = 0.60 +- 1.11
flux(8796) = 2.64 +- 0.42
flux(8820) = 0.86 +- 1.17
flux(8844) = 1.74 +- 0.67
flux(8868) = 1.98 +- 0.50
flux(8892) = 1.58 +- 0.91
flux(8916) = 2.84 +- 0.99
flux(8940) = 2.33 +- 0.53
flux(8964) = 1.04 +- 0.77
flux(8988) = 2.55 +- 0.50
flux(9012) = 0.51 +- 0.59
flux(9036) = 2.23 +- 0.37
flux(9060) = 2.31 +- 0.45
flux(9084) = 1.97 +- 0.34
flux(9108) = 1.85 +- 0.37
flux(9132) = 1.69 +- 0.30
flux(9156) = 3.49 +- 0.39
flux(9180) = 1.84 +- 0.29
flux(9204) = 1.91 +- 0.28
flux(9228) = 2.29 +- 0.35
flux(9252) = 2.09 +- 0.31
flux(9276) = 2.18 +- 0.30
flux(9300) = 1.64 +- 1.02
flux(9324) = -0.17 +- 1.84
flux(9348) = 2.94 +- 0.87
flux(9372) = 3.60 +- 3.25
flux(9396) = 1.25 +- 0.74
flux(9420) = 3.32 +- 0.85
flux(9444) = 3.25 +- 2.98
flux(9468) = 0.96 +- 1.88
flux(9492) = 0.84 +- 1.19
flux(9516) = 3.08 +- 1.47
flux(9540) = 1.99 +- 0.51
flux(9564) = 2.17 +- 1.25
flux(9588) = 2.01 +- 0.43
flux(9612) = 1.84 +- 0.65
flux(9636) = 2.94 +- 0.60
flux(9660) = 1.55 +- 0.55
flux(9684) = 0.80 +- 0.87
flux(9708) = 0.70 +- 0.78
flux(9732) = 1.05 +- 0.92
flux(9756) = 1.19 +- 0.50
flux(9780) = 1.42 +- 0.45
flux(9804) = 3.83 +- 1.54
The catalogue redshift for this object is 0.882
